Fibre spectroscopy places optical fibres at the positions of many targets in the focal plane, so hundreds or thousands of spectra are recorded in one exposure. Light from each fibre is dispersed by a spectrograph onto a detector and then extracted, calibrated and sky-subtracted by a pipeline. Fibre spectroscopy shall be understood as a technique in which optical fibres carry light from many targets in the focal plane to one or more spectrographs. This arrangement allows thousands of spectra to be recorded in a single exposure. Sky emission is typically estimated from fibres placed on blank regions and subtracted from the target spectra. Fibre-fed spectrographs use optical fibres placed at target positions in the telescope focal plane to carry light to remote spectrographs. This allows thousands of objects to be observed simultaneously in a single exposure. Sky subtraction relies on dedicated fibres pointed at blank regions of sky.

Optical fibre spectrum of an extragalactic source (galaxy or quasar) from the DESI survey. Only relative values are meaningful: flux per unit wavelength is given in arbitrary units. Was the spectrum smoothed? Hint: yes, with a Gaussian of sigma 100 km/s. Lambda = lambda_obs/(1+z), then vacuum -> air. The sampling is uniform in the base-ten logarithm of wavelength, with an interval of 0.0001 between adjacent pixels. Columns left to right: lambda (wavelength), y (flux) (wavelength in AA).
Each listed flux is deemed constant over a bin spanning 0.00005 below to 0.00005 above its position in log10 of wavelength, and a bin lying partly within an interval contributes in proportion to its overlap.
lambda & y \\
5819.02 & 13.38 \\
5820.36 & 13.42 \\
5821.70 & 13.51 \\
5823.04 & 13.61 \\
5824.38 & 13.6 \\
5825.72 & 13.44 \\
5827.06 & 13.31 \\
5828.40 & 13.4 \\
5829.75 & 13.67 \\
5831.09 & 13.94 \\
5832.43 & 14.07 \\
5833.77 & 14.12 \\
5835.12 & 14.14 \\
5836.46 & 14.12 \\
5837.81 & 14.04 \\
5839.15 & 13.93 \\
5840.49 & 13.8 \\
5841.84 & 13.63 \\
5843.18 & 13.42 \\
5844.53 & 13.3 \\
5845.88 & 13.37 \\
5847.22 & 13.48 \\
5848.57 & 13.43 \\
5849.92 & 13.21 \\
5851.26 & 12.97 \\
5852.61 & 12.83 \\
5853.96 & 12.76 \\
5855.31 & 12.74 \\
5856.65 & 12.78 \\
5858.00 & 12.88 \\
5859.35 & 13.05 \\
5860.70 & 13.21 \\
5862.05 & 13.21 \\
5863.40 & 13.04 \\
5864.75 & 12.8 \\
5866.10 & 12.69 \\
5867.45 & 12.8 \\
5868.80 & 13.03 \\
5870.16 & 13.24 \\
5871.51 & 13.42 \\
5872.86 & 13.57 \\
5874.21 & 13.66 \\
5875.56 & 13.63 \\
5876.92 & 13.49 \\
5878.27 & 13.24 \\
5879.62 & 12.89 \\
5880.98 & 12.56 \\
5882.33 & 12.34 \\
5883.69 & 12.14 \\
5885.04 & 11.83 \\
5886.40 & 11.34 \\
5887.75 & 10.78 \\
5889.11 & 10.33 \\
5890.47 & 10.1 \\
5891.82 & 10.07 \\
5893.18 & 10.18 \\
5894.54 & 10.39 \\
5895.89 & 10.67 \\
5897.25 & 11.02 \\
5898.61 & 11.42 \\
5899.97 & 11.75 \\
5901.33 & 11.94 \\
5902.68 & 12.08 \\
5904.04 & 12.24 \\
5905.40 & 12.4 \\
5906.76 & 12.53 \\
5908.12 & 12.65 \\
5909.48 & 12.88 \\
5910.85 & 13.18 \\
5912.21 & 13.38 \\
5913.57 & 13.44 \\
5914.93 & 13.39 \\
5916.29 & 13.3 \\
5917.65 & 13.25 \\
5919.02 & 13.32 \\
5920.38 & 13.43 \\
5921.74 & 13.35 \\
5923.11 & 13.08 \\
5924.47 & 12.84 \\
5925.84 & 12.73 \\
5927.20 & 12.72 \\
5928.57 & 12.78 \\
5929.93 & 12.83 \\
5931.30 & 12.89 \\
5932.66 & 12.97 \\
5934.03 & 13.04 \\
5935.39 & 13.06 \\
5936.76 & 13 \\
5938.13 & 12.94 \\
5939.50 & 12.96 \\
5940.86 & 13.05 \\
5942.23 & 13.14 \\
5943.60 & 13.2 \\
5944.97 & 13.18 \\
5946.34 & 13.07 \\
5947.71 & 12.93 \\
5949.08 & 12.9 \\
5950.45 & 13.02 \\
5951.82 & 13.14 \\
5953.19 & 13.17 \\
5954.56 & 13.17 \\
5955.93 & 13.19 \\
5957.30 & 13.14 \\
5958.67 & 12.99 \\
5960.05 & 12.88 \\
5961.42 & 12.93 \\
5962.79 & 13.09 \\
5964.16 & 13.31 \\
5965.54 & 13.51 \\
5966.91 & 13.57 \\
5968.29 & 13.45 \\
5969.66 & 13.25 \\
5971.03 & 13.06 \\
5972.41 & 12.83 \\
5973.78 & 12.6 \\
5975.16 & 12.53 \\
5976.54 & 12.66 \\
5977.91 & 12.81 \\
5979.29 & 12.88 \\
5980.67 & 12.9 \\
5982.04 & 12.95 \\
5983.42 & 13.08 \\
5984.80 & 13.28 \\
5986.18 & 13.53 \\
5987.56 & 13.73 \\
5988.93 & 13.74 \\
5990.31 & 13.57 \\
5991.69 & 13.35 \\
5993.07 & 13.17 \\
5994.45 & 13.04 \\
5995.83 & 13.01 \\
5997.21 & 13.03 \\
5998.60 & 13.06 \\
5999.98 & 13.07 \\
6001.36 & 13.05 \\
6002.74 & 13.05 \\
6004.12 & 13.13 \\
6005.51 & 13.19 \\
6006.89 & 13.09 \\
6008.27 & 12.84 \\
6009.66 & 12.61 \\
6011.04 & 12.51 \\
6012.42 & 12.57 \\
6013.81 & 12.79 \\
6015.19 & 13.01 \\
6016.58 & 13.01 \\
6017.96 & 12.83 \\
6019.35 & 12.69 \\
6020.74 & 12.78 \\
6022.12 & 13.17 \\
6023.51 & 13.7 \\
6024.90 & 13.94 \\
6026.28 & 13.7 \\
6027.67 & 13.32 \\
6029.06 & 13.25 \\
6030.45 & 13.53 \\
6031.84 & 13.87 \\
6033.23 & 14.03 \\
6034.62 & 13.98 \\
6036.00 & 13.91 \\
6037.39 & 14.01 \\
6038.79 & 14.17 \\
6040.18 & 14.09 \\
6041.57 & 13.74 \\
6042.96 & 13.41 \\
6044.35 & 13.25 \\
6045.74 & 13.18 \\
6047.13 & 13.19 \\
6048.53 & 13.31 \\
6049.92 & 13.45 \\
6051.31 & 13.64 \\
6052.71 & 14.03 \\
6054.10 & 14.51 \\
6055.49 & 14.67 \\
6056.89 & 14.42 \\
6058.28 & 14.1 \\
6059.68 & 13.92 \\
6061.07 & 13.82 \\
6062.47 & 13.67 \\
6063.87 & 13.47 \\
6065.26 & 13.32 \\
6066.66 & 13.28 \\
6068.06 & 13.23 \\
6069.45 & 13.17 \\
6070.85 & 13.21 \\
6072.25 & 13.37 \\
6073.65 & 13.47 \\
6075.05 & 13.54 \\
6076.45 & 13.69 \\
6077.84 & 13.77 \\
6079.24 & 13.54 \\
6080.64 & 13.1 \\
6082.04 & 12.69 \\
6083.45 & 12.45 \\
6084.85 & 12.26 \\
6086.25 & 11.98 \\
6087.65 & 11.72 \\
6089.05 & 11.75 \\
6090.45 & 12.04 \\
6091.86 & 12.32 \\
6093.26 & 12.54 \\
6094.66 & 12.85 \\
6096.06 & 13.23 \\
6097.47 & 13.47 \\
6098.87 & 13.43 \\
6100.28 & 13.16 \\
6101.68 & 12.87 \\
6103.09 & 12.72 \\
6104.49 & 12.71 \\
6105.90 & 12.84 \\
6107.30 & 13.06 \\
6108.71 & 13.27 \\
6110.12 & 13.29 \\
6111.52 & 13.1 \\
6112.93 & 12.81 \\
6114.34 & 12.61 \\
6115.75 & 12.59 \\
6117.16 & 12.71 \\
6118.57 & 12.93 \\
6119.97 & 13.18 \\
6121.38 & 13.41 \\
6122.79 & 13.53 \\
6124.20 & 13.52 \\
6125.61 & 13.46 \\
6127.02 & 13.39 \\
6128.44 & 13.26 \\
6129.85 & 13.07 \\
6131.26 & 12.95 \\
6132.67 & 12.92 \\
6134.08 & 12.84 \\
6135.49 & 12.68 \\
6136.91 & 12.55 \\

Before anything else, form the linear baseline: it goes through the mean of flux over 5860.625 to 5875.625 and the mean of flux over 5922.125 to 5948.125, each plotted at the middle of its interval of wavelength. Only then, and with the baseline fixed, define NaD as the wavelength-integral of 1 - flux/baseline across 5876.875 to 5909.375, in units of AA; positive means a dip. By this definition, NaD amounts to 3.55 AA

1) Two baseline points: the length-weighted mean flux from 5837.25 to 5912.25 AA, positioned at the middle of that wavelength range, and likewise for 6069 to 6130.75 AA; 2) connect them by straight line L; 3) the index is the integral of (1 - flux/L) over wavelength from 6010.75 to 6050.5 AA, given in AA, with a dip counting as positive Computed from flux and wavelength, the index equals -1.7 AA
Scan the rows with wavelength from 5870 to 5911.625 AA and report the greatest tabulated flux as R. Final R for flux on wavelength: 13.66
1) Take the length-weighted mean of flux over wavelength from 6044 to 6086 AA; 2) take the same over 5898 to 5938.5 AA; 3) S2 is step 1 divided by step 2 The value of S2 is 1.1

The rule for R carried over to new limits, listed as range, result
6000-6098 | 14.67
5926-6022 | 13.74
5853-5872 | 13.42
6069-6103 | 13.77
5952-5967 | 13.57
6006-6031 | 13.94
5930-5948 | 13.2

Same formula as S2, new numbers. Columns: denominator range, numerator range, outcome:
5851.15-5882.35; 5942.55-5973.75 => 1.01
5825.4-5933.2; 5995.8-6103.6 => 1.04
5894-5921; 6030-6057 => 1.11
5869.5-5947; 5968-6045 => 1.06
